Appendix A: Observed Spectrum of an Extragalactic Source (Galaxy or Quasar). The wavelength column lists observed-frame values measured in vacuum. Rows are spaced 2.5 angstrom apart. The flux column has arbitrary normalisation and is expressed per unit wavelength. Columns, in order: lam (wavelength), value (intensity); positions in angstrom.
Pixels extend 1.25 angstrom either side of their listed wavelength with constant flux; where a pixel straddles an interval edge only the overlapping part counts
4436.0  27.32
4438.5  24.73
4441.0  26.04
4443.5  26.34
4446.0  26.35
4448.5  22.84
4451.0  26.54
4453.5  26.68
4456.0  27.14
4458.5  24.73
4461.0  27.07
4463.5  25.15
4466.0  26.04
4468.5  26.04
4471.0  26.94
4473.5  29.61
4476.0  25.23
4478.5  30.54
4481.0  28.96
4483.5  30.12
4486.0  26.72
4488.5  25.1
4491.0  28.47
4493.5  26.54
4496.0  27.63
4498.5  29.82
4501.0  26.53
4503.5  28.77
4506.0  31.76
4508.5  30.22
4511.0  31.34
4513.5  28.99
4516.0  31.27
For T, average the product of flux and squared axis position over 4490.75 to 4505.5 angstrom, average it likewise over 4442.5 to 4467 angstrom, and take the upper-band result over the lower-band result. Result 1.1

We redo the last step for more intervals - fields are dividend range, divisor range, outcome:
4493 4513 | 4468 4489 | 1.06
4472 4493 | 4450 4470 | 1.08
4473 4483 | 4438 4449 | 1.14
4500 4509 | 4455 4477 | 1.13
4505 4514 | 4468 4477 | 1.15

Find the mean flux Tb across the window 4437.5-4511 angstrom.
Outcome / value 27.3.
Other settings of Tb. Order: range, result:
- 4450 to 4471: 26.2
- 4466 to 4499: 27.7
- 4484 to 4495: 27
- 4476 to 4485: 29.1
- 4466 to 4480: 27.5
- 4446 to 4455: 25.5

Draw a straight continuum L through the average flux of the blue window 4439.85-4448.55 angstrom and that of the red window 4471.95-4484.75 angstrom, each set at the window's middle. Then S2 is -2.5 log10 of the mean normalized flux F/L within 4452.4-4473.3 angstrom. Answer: 0.04 mag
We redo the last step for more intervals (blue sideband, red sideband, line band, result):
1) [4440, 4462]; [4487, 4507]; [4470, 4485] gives -0.06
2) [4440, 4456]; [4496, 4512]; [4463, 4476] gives 0.02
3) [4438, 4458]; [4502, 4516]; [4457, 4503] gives 0.03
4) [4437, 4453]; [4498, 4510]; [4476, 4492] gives 0.00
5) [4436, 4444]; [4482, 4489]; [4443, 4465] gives 0.02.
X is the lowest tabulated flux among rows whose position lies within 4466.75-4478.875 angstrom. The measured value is 25.23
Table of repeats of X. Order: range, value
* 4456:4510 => 24.73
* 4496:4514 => 26.53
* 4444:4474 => 22.84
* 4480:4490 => 25.1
